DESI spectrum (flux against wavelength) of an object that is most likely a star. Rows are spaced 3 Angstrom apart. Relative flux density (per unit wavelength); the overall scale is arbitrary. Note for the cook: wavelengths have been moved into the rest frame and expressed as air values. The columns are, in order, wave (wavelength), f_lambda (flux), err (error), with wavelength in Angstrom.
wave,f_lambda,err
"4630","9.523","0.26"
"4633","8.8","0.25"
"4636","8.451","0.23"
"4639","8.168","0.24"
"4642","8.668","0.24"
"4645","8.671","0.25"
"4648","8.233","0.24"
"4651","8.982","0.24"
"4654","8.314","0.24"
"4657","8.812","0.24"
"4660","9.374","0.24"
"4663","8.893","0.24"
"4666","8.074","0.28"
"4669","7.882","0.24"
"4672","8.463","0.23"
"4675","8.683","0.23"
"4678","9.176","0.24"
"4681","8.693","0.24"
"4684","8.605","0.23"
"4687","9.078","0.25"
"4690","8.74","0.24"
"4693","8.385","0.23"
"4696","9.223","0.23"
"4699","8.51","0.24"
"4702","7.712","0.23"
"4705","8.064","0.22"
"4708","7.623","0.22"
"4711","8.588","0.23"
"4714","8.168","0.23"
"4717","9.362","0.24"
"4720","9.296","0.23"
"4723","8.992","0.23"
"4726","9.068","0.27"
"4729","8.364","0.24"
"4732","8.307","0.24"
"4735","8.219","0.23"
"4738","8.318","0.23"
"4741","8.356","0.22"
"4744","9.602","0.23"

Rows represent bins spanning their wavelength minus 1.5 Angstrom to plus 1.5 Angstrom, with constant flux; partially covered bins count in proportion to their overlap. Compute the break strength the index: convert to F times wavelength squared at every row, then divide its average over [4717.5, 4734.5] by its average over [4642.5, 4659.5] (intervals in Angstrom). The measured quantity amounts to 1.05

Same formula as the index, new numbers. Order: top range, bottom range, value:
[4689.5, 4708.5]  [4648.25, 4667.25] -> 0.97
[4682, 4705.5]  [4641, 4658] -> 1.01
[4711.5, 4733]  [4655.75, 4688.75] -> 1.03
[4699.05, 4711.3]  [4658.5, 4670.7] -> 0.95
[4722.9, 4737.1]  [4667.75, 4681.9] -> 1.02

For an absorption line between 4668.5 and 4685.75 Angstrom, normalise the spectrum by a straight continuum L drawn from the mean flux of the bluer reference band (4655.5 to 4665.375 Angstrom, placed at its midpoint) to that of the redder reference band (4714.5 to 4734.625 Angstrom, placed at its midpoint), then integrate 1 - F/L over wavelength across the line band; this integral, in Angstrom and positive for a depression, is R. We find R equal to 0.5 Angstrom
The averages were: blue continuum 8.94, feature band 8.63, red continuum 8.82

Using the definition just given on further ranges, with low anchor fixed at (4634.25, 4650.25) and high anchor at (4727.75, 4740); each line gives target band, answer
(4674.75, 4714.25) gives -0.7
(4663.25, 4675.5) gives 0.2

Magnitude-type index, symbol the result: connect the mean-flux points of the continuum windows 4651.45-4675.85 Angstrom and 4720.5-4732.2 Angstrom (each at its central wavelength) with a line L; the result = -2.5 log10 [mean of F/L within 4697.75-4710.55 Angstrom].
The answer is 0.09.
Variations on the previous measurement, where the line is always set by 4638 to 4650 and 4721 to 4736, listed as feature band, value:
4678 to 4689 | -0.04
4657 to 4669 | -0.02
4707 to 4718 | 0.02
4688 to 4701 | -0.02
